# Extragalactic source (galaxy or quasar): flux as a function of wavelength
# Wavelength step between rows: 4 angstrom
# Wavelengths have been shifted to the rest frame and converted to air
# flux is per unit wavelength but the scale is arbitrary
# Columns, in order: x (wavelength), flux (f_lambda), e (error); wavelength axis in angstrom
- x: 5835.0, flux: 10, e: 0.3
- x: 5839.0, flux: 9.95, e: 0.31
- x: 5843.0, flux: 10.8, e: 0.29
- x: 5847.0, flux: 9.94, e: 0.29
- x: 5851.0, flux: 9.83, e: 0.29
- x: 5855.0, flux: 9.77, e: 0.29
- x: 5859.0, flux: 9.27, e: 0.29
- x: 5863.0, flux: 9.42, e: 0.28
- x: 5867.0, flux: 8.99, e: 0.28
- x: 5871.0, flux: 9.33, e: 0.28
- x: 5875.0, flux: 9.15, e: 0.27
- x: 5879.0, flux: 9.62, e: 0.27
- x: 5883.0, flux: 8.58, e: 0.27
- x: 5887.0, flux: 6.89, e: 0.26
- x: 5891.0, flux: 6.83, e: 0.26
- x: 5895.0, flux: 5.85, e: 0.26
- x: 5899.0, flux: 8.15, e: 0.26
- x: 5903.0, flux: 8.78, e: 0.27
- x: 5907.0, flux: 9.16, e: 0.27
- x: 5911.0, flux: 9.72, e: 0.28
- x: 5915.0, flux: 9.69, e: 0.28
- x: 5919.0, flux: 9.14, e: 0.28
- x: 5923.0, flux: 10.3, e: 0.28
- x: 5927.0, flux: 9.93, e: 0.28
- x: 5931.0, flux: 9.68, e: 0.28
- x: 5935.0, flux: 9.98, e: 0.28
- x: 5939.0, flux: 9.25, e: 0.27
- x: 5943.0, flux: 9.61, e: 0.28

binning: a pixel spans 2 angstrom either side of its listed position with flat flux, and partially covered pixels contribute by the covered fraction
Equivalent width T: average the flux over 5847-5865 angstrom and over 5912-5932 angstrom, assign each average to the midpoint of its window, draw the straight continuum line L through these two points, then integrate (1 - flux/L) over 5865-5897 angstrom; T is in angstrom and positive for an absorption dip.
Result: 5.0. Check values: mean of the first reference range 9.61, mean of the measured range 8.16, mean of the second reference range 9.75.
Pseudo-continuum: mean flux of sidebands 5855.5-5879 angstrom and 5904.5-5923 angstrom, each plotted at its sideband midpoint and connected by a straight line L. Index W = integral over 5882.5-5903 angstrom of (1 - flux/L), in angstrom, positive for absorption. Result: 4.6 angstrom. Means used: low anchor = 9.3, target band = 7.31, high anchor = 9.5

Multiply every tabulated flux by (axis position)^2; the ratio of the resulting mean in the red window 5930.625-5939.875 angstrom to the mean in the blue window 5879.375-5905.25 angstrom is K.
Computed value 1.3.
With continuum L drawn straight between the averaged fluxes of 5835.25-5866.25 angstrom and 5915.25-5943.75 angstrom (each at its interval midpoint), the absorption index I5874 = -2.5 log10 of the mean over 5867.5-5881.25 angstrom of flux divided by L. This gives 0.054 mag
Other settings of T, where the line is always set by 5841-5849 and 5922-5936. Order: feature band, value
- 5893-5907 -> 3.2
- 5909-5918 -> 0.3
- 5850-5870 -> 1.7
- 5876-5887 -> 1.6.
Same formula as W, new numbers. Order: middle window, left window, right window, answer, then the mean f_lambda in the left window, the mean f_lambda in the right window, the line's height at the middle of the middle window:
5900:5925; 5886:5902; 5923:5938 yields -2.79 angstrom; 7.05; 9.88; 8.48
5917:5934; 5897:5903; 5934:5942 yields -1.11 angstrom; 8.36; 9.57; 9.17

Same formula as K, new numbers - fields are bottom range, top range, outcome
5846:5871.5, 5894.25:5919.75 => 0.94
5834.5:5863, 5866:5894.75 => 0.85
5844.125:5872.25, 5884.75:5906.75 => 0.79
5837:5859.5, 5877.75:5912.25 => 0.83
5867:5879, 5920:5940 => 1.08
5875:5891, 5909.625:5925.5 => 1.19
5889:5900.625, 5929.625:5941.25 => 1.41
